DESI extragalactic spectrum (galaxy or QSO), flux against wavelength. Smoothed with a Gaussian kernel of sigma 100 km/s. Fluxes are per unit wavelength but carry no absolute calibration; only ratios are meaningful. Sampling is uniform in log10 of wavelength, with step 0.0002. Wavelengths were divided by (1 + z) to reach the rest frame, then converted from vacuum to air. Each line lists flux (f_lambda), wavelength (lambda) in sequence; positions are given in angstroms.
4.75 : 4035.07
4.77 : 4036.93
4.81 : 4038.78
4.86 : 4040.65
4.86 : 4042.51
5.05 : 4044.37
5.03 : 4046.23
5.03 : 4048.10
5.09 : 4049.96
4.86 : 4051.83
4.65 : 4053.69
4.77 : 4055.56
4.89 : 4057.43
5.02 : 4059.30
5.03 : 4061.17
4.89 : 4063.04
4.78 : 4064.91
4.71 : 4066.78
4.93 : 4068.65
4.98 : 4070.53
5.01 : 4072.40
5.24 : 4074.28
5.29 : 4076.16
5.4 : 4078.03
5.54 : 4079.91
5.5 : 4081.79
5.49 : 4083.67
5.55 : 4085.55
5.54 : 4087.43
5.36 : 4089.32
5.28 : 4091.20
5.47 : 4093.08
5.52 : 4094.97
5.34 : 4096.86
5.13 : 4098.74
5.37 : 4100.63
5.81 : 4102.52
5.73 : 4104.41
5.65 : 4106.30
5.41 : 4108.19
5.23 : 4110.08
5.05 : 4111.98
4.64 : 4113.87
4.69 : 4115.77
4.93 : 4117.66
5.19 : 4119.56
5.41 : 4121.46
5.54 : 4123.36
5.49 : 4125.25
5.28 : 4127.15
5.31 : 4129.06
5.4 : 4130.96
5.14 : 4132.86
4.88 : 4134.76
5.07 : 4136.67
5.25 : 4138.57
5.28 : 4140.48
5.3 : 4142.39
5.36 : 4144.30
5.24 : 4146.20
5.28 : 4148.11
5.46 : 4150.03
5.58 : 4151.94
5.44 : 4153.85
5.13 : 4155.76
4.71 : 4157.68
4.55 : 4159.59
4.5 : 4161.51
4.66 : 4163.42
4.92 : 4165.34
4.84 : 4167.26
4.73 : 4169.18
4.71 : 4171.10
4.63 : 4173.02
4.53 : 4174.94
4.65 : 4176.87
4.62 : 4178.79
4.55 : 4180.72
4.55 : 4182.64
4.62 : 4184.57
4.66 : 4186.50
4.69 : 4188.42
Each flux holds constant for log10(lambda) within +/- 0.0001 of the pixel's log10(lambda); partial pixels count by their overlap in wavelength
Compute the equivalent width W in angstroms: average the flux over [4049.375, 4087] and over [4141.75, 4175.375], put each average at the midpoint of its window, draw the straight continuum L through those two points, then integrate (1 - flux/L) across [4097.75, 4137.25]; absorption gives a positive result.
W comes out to -1.8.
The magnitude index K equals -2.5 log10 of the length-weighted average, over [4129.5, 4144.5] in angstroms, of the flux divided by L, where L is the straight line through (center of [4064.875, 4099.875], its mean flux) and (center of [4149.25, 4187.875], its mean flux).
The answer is -0.05 mag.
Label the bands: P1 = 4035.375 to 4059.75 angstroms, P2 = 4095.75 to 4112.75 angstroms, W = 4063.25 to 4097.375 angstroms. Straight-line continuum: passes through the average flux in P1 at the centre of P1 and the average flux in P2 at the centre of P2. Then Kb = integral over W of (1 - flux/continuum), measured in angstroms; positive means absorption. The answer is -0.4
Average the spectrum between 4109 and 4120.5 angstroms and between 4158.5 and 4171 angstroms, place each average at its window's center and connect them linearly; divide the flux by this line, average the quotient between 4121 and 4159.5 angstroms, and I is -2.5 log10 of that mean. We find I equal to -0.093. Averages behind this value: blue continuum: 4.96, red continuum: 4.7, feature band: 5.26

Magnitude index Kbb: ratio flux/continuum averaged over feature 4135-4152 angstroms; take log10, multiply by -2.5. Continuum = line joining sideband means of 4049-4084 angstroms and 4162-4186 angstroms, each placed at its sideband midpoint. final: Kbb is -0.11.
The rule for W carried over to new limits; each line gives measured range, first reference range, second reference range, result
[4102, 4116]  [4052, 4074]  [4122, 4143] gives -0.4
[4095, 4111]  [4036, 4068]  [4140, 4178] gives -1.7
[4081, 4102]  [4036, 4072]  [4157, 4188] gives -2.6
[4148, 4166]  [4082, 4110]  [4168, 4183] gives -0.7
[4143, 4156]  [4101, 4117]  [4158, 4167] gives -1.5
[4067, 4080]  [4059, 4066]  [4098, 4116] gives -0.4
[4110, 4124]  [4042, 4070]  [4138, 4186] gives -0.4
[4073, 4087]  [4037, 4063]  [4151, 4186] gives -1.6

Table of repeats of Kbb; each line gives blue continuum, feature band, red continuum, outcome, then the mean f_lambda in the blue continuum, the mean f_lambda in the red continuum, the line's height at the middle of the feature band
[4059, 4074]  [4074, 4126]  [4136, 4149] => -0.06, 4.93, 5.26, 5.08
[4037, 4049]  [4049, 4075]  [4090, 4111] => 0.04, 4.93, 5.45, 5.1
